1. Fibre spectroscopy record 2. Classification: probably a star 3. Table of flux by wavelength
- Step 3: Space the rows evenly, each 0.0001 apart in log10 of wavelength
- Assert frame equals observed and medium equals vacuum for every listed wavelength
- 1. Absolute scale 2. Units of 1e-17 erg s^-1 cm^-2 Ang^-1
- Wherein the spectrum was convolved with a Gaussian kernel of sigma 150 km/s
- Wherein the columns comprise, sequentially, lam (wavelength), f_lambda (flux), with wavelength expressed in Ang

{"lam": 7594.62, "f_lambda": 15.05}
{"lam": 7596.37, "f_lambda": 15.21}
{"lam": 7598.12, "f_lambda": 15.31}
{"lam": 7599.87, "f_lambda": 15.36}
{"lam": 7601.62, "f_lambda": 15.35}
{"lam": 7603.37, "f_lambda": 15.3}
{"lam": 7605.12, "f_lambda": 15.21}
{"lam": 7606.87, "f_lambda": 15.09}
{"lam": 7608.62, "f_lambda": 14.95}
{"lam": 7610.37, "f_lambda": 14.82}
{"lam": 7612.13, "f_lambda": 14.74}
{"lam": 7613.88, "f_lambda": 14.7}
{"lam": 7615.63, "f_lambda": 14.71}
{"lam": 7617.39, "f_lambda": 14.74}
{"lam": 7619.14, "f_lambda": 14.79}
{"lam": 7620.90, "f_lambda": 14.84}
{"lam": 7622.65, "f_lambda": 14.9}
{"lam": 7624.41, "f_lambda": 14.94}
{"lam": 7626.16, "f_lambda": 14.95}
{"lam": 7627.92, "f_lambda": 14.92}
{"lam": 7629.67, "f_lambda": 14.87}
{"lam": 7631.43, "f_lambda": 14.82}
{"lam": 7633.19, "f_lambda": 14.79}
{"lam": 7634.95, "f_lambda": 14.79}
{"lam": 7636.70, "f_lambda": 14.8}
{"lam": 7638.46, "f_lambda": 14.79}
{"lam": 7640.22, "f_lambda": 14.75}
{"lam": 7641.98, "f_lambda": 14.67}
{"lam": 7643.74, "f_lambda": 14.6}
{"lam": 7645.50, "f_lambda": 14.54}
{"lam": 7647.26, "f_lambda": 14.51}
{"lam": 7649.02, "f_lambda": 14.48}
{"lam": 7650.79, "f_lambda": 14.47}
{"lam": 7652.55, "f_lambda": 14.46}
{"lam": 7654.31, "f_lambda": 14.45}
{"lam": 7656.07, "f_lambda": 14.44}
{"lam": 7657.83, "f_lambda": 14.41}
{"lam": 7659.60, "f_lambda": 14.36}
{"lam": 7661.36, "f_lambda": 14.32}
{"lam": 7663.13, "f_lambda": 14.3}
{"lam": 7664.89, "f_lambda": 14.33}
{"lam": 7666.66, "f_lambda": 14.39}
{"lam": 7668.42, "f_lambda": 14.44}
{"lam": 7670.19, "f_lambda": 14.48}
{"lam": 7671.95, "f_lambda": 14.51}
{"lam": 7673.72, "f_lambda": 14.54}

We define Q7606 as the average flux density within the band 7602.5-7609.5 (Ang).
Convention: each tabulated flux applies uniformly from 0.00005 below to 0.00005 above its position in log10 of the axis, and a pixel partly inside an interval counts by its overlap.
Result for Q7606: 15.2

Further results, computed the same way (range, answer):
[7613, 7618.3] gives 14.7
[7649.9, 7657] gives 14.5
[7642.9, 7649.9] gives 14.5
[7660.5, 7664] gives 14.3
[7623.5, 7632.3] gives 14.9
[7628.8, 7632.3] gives 14.8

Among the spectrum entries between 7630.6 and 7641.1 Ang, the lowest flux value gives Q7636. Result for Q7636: 14.75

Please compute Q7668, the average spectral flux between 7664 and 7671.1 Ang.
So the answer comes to 14.4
